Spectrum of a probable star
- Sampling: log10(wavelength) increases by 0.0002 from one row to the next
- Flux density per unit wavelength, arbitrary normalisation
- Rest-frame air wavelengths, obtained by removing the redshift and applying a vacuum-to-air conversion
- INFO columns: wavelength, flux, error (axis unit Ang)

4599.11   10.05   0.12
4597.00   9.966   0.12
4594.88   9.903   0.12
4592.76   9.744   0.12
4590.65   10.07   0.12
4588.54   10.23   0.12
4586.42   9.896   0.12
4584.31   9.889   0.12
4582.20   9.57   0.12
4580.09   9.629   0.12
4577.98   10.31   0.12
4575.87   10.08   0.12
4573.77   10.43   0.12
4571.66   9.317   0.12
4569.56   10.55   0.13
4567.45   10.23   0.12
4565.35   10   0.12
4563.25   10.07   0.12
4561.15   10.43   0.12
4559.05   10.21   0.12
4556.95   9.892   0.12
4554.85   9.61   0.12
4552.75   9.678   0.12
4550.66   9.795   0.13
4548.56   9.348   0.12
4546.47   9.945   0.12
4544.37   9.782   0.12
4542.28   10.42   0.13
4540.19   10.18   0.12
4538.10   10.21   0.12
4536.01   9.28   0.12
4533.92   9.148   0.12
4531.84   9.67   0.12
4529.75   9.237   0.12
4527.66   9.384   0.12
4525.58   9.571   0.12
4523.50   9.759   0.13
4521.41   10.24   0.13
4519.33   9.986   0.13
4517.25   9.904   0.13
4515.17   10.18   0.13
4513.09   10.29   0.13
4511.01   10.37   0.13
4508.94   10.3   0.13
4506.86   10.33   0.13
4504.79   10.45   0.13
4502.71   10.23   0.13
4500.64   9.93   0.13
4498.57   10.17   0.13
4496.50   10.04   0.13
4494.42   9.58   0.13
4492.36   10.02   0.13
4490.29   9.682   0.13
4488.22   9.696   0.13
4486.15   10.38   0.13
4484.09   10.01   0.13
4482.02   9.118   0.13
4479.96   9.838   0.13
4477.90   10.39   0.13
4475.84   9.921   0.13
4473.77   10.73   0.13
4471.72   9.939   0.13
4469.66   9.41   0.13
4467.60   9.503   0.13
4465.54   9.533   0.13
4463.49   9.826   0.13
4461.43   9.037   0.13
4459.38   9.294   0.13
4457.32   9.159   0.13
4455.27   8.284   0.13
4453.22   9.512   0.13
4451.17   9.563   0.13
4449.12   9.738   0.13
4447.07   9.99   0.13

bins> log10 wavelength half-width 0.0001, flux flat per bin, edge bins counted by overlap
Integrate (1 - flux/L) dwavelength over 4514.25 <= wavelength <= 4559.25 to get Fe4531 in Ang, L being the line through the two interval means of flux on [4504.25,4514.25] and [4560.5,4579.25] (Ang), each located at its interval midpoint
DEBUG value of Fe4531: 2.1 Ang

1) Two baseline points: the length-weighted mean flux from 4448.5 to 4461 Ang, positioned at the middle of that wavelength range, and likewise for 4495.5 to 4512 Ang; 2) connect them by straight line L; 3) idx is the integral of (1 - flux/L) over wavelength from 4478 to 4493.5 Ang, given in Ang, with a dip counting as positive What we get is 0.0 Ang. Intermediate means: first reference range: 9.23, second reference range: 10.2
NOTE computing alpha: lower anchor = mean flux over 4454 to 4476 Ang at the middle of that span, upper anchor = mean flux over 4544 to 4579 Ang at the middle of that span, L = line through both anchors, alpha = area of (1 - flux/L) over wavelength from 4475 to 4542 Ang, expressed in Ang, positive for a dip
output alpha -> -1.5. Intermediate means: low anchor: 9.5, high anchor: 9.98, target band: 9.93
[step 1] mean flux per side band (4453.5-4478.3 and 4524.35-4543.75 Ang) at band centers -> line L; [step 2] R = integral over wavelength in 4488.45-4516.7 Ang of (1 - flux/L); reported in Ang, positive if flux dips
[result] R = -1.4 Ang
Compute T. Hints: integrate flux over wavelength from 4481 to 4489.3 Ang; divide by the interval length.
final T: 9.79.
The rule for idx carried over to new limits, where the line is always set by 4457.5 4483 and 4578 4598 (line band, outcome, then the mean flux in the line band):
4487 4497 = -0.1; 9.79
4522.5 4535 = 0.4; 9.46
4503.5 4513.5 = -0.6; 10.3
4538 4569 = -0.5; 9.99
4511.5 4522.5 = -0.4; 10.1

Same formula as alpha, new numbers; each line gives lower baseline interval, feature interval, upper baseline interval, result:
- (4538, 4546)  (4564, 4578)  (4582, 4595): -0.2 Ang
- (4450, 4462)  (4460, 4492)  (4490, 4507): -0.8 Ang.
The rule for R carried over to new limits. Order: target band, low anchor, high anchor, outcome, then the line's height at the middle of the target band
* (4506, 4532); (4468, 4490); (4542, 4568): -0.04 Ang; 9.93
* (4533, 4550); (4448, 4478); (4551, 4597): 0.12 Ang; 9.86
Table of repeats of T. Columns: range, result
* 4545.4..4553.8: 9.69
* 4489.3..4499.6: 9.9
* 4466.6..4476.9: 9.9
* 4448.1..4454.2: 9.6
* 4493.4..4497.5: 9.79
